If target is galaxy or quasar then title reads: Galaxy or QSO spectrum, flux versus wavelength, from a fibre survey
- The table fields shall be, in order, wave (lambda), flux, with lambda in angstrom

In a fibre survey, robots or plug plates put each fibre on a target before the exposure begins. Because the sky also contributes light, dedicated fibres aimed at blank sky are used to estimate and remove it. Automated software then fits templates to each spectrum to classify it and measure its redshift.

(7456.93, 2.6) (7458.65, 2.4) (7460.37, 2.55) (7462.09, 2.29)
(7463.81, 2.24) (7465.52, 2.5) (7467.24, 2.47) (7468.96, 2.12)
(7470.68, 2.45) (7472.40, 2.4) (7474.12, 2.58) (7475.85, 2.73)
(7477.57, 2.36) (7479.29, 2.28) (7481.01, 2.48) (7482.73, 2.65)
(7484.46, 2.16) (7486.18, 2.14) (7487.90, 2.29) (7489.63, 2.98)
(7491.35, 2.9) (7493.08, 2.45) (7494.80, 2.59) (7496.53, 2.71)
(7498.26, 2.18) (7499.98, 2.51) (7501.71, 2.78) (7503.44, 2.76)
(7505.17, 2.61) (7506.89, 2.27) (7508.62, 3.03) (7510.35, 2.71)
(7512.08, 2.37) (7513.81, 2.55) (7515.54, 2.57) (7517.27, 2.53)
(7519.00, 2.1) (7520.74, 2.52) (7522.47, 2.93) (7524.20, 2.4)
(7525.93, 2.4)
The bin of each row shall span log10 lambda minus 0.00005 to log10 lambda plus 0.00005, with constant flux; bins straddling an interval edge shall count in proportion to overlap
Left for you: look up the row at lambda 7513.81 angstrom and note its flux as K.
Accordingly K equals 2.55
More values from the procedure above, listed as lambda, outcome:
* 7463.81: 2.24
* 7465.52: 2.5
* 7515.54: 2.57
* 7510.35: 2.71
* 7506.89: 2.27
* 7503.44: 2.76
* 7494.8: 2.59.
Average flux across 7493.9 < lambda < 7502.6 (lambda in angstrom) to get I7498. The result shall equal 2.55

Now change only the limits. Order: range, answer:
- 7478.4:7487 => 2.34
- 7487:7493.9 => 2.65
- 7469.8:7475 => 2.47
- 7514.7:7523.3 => 2.53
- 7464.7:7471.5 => 2.38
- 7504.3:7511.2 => 2.66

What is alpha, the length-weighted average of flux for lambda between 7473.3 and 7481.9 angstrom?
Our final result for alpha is 2.49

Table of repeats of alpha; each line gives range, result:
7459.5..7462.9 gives 2.42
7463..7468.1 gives 2.41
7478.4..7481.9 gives 2.39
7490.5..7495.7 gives 2.64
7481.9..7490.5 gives 2.44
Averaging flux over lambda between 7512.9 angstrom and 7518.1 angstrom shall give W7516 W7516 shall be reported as 2.55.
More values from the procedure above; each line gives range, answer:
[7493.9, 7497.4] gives 2.65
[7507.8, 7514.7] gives 2.66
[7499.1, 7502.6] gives 2.64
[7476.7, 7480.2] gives 2.33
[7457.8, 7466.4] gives 2.4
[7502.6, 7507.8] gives 2.55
